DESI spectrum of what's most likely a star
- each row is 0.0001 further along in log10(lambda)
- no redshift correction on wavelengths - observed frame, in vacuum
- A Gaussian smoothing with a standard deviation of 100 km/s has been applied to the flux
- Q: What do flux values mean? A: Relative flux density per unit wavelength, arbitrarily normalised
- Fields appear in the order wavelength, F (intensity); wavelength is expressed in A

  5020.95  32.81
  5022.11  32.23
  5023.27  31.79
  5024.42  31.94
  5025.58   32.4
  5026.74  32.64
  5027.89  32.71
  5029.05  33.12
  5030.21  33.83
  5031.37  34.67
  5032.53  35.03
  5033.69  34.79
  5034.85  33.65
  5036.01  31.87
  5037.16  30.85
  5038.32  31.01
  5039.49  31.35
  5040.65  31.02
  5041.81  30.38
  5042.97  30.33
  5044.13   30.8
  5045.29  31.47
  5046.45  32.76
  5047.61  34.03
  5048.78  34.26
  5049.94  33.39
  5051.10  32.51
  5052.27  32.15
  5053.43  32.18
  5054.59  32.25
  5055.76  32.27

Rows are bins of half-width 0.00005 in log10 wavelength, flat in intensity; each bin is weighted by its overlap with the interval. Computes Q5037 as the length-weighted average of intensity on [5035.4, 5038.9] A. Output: 31.3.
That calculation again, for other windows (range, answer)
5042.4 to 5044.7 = 30.6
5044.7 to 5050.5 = 33.2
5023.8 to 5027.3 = 32.3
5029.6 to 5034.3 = 34.5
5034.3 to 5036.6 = 32.9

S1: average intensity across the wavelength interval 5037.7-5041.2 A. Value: 31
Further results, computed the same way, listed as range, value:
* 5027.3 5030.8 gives 33.2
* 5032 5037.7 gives 33.3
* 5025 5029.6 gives 32.7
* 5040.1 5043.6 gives 30.6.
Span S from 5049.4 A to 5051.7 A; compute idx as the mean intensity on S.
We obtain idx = 32.9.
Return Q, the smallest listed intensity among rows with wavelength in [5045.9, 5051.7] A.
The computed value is 32.51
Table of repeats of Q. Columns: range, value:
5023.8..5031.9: 31.94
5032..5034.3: 34.79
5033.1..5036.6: 31.87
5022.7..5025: 31.79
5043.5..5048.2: 30.8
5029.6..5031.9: 33.83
